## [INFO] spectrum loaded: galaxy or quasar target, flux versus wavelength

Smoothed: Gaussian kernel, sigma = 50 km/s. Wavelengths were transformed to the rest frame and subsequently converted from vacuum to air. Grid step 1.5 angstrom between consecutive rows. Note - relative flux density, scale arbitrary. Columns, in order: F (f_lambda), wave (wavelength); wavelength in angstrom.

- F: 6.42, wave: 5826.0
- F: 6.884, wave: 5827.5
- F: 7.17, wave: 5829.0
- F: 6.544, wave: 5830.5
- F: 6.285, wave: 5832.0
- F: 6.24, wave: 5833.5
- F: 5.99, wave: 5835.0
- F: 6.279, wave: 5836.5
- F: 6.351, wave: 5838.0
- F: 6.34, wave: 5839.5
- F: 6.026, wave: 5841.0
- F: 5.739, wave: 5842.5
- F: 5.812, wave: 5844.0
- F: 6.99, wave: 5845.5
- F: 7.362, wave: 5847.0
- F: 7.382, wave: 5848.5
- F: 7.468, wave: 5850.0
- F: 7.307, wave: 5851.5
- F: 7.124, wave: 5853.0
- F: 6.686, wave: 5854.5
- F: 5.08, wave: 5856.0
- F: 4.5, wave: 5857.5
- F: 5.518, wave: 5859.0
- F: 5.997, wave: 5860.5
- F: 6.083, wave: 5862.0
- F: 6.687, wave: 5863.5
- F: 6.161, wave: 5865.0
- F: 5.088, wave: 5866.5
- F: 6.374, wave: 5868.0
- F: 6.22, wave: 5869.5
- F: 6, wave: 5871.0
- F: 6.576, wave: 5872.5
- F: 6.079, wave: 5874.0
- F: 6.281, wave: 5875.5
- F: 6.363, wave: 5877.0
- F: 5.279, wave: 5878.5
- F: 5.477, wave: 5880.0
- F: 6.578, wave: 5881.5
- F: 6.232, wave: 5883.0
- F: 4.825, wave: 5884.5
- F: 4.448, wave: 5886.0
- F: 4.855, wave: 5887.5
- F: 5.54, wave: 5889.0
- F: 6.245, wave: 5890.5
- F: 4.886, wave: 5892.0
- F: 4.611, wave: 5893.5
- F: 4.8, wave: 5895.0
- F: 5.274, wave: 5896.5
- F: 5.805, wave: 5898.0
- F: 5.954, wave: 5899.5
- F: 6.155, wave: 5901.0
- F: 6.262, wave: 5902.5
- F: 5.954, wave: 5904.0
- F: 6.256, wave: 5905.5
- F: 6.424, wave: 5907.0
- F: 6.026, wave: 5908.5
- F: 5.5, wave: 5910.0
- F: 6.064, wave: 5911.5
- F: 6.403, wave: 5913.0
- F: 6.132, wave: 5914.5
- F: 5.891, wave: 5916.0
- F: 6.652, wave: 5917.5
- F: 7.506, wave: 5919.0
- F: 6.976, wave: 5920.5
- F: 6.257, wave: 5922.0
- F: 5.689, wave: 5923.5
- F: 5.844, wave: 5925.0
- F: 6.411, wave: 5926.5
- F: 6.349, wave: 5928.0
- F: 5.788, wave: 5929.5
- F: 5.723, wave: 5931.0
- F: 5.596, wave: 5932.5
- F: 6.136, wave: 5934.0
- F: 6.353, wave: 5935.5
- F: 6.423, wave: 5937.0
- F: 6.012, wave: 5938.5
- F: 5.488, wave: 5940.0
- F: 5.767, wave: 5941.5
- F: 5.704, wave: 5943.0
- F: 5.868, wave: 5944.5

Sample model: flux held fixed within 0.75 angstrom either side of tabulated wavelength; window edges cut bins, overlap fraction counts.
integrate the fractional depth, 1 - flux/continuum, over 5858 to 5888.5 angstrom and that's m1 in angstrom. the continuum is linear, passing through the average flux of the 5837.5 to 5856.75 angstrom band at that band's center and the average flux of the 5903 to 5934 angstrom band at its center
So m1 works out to 2.83 angstrom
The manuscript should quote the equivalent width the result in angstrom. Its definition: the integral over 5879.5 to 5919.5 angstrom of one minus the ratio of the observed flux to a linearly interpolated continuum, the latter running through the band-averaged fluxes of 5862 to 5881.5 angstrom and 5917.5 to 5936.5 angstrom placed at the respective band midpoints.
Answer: 2.3 angstrom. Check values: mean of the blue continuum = 6.07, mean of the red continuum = 6.24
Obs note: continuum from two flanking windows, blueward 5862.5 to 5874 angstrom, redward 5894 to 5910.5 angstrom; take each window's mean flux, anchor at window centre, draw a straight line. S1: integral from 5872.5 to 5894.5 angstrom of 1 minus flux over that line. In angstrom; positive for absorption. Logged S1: 1.61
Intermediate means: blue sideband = 6.15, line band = 5.58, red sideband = 5.84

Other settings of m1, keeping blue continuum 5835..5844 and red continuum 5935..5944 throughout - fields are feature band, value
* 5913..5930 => -1.0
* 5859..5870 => 0.0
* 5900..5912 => -0.2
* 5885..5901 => 2.0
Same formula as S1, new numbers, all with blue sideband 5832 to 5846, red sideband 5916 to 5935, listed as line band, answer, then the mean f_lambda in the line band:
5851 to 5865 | 0.24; 6.09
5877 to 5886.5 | 0.98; 5.57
